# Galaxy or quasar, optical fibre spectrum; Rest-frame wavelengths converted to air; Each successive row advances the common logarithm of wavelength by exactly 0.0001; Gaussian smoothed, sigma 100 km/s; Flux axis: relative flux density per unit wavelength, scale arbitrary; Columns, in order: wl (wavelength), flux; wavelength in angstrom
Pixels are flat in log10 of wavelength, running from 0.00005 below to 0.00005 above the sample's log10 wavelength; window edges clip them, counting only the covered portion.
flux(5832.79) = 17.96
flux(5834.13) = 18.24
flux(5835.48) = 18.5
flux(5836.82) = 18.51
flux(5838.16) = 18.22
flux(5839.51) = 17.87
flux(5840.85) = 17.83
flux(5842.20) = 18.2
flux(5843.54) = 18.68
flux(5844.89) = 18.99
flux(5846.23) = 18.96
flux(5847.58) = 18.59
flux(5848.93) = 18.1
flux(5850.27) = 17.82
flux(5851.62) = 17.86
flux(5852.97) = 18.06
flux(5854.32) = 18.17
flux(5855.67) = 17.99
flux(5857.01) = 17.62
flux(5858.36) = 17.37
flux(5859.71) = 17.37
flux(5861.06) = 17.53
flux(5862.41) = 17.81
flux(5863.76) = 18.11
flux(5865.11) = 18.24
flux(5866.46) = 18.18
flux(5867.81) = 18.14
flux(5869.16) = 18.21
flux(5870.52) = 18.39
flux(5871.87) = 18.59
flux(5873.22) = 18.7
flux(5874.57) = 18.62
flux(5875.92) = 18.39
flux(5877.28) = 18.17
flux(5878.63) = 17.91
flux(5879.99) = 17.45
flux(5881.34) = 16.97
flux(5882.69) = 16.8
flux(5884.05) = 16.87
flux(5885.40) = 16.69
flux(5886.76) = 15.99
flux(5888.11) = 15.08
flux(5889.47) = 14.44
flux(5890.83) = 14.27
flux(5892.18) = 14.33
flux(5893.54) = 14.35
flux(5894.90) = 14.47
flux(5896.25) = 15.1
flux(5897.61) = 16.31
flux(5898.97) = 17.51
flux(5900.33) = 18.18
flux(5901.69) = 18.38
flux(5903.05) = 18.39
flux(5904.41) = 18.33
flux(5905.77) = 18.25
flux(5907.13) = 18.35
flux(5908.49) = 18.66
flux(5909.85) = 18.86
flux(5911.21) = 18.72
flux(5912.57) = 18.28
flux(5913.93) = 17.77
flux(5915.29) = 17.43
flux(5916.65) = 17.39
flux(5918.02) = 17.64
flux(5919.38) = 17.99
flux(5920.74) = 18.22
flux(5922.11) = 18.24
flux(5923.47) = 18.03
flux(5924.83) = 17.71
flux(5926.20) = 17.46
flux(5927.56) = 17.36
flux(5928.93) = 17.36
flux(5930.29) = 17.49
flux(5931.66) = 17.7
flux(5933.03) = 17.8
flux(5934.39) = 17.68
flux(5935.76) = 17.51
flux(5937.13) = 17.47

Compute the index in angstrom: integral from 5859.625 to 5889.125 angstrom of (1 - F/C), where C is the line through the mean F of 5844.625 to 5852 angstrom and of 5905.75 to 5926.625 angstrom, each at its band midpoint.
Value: 1.0 angstrom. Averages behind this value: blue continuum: 18.4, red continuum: 18.1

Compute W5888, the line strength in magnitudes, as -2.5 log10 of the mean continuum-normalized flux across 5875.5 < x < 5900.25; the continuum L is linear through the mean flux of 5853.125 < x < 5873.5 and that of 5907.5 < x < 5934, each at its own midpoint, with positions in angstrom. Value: 0.113 mag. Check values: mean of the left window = 18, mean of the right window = 17.9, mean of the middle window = 16.2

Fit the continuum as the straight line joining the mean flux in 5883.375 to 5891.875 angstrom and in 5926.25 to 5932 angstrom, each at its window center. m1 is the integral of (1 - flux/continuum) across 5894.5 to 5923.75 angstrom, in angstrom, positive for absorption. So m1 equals -2.2 angstrom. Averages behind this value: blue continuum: 15.5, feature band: 17.8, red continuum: 17.5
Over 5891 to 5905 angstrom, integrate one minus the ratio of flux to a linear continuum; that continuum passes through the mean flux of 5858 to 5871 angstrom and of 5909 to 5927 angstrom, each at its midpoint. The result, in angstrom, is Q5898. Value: 1.2 angstrom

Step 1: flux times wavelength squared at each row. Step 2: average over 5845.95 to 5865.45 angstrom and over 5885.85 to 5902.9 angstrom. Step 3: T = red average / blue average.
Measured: 0.89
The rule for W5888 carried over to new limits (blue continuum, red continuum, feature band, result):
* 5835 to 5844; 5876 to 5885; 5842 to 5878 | -0.02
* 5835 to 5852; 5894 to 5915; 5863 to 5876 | -0.02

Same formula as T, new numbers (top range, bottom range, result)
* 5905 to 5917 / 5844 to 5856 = 1.02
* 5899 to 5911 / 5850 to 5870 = 1.04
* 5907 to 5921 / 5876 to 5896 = 1.14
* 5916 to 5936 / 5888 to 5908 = 1.09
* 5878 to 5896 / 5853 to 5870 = 0.89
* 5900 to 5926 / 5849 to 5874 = 1.02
